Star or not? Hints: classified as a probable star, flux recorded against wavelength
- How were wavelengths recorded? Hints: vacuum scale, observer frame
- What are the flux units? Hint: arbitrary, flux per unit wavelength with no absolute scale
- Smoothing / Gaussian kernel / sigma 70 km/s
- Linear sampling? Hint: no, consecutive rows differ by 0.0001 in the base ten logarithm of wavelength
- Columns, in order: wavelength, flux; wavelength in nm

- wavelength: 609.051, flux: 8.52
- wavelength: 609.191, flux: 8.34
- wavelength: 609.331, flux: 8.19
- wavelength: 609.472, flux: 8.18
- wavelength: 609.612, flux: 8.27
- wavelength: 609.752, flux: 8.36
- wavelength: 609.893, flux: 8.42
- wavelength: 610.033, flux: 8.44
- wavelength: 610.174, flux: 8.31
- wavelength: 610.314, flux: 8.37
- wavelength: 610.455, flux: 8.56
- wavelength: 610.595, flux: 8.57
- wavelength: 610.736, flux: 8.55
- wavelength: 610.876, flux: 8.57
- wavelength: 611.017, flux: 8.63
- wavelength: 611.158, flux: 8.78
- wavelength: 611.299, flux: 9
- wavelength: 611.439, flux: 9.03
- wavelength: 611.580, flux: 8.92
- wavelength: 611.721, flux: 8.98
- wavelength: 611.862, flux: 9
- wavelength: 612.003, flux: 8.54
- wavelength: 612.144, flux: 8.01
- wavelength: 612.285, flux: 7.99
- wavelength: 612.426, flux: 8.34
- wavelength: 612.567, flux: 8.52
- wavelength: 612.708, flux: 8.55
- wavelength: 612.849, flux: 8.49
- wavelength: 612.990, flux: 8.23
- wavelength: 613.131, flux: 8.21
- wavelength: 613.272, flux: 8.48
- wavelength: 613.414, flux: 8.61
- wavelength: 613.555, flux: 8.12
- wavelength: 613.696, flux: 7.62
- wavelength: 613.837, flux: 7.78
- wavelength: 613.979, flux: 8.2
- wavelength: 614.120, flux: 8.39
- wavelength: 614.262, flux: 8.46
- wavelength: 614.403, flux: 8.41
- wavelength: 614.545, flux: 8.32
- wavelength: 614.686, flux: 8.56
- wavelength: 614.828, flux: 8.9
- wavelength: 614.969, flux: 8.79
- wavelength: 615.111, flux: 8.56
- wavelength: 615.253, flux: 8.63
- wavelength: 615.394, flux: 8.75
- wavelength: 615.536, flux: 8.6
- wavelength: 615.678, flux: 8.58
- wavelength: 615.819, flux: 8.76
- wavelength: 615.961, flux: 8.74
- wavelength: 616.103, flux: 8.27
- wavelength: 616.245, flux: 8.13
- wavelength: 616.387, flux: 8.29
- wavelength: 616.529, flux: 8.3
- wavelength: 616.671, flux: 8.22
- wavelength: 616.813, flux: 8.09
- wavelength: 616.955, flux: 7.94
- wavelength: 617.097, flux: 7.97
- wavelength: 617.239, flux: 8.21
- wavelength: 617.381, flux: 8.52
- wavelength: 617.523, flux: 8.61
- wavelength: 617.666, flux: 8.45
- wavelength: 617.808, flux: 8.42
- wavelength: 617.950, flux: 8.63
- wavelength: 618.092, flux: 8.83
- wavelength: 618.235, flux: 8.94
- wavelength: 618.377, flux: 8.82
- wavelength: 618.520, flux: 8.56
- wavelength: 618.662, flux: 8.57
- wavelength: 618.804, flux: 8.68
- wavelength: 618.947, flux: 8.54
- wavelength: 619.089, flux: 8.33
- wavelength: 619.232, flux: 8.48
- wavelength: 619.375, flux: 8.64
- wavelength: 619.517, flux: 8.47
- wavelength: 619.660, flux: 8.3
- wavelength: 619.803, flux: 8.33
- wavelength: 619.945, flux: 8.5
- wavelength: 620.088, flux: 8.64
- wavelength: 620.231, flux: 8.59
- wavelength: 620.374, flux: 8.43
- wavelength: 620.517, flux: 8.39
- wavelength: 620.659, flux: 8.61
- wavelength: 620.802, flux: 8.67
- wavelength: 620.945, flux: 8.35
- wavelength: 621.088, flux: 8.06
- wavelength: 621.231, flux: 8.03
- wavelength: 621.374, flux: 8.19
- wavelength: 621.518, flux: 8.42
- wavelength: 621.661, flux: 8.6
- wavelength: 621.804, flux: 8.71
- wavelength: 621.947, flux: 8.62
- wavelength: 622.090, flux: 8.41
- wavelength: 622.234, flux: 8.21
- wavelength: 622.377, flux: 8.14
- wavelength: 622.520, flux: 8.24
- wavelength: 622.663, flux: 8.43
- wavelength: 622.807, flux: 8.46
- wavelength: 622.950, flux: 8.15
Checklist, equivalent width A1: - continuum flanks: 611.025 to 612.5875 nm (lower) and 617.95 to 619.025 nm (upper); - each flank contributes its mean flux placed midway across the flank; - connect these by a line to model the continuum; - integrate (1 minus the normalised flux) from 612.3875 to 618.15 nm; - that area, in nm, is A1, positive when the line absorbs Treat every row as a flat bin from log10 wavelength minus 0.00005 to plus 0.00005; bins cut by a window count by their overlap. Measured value 0.182 nm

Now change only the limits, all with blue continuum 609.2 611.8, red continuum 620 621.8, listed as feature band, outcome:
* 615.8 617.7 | 0.04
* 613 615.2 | 0.04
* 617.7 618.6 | -0.02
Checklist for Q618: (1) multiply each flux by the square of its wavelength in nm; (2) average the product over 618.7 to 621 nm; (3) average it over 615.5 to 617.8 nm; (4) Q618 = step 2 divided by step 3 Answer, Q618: 1.03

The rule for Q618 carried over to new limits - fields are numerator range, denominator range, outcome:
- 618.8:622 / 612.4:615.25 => 1.03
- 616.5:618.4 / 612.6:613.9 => 1.03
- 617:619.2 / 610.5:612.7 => 1.01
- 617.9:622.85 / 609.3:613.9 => 1.03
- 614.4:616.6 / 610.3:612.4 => 1.00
